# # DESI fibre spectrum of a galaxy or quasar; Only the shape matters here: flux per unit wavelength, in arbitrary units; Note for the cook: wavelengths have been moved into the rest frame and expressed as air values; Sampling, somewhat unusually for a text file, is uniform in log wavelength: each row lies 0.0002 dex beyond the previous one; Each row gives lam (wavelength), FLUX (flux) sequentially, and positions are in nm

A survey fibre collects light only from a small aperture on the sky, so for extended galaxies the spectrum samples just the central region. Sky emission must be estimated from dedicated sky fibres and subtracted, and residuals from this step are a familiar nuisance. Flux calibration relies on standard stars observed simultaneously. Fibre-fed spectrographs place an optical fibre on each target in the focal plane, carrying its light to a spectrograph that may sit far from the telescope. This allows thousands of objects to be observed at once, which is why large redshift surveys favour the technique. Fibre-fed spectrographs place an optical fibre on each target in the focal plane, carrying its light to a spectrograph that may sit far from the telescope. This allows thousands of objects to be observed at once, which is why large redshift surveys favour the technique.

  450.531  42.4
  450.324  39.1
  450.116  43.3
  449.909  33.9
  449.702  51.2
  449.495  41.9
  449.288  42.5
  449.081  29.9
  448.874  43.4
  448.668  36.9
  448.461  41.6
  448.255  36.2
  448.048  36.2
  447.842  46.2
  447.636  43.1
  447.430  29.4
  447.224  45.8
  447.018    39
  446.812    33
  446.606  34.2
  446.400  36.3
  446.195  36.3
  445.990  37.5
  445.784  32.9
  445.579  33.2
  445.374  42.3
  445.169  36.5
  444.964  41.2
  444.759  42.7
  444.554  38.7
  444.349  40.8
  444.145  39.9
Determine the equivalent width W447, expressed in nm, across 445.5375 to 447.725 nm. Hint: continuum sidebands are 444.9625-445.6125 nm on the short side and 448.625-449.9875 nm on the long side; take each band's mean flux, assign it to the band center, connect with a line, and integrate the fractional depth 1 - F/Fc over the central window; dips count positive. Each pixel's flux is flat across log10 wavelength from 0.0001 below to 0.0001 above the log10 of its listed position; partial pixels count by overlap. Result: 0.14 nm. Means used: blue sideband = 38.4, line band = 36.5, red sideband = 40.2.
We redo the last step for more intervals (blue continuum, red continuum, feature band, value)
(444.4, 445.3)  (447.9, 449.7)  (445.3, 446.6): 0.119 nm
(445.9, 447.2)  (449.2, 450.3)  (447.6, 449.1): 0.009 nm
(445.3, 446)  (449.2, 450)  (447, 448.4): -0.004 nm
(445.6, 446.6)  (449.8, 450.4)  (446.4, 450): -0.174 nm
